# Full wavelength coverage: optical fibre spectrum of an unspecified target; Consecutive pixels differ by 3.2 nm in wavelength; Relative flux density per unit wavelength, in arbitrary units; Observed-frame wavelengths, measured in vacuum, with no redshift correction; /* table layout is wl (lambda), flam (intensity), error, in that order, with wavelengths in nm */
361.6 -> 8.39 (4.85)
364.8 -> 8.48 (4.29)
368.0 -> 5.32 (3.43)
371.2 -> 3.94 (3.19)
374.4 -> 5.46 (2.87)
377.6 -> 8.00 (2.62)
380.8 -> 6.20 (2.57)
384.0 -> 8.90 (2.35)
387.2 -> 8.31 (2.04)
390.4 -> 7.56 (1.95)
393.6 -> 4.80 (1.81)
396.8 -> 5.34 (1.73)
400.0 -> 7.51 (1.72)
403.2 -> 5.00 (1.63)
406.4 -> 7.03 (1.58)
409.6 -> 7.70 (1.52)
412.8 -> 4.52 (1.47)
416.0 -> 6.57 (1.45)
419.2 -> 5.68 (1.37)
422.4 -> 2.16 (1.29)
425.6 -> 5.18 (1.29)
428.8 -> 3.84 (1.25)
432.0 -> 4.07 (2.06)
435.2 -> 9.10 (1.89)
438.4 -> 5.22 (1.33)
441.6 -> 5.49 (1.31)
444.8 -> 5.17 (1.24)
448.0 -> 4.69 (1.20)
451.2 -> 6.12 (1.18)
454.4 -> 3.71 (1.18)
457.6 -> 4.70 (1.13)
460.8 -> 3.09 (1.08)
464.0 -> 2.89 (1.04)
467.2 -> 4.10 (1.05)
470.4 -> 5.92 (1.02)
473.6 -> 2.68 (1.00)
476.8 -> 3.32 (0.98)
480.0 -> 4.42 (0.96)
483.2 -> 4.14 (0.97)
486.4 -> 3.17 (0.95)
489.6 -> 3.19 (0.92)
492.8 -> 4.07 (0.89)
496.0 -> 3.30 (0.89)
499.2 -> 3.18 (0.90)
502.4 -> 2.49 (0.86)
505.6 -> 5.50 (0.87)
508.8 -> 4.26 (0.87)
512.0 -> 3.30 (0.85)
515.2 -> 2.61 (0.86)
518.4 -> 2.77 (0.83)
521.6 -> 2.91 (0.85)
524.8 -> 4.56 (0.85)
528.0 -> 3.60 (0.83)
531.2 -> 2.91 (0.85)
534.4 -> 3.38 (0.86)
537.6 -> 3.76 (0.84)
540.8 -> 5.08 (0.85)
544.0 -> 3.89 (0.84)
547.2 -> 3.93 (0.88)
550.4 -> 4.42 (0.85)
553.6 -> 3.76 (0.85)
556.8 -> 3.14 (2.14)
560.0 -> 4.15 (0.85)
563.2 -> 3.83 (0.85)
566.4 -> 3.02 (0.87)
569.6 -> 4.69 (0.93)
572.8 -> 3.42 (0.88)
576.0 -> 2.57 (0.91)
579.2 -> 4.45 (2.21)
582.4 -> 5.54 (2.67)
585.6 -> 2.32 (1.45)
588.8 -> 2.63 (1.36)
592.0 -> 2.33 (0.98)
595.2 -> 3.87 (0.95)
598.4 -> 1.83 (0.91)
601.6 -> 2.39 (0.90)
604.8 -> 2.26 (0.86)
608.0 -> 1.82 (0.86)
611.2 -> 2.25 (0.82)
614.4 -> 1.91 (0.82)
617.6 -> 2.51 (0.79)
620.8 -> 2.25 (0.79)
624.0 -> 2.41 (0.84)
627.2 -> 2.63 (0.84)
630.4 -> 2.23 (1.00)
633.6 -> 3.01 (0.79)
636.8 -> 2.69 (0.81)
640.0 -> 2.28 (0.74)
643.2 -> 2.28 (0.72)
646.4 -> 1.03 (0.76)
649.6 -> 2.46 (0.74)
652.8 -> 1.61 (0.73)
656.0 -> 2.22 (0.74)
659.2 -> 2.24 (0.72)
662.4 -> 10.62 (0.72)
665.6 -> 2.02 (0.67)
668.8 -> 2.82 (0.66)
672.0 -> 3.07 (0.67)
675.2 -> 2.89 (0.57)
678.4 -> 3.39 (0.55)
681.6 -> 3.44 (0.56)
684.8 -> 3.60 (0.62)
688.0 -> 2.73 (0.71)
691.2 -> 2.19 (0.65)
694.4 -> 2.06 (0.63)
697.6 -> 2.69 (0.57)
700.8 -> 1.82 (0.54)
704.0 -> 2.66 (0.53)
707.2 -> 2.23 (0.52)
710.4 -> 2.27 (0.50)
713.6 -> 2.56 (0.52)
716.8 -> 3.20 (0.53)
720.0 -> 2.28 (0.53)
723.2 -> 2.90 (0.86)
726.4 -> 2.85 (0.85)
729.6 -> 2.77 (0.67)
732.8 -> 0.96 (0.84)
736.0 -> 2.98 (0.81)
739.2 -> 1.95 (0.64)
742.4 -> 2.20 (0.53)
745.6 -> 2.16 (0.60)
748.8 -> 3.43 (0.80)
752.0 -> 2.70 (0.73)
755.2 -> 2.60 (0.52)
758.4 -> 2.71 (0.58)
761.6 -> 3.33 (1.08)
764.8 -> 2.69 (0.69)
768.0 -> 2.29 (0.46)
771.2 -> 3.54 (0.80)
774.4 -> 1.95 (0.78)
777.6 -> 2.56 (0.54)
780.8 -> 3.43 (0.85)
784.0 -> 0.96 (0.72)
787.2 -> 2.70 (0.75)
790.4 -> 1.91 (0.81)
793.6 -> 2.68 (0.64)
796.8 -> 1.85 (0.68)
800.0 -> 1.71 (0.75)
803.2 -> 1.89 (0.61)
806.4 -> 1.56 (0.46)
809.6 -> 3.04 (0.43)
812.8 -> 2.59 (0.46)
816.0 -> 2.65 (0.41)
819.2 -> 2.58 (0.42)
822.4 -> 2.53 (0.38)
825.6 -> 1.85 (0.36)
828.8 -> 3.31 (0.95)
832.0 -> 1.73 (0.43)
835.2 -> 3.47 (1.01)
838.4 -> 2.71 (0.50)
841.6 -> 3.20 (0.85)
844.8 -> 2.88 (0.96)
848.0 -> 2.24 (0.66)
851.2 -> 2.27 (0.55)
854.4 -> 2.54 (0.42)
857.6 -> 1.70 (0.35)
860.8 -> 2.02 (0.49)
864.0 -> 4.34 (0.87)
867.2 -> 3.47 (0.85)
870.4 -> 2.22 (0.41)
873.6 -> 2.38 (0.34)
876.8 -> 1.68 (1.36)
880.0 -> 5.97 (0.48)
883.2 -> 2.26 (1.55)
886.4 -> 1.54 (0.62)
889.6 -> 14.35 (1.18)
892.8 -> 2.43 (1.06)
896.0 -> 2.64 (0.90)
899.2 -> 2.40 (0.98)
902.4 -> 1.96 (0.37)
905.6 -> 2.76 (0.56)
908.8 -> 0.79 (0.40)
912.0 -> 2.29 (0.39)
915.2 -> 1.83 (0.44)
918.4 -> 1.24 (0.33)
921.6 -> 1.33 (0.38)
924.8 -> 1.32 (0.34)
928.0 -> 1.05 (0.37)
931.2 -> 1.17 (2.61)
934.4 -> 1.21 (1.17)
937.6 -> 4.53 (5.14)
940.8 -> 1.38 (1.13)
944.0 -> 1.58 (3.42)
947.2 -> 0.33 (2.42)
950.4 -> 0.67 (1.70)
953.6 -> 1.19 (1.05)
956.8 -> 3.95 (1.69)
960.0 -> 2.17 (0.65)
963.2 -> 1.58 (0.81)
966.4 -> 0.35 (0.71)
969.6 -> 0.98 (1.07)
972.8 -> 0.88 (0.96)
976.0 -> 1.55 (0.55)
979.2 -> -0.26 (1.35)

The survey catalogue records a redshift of 0.78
